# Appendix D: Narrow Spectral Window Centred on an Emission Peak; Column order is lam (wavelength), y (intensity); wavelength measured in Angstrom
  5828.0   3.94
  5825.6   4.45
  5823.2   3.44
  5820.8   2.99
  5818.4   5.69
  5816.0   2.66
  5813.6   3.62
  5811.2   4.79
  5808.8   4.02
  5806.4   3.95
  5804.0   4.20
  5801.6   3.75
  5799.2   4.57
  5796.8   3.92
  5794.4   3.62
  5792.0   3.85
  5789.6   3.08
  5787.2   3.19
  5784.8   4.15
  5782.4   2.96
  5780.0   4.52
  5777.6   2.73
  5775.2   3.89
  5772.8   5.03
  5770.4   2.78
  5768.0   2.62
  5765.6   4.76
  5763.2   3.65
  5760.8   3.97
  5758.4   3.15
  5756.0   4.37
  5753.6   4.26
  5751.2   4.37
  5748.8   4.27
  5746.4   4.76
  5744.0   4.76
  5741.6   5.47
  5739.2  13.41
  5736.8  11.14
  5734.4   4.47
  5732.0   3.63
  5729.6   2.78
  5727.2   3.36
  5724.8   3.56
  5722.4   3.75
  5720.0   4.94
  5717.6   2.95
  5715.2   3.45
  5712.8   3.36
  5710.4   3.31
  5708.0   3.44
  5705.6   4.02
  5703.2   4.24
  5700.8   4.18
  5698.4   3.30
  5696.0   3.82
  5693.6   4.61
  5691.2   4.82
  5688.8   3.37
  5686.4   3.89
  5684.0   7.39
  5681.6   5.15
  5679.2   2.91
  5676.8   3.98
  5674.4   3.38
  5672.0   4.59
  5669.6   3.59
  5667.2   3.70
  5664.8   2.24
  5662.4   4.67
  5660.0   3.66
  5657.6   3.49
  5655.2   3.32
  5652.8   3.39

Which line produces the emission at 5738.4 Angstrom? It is [O III] 5007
